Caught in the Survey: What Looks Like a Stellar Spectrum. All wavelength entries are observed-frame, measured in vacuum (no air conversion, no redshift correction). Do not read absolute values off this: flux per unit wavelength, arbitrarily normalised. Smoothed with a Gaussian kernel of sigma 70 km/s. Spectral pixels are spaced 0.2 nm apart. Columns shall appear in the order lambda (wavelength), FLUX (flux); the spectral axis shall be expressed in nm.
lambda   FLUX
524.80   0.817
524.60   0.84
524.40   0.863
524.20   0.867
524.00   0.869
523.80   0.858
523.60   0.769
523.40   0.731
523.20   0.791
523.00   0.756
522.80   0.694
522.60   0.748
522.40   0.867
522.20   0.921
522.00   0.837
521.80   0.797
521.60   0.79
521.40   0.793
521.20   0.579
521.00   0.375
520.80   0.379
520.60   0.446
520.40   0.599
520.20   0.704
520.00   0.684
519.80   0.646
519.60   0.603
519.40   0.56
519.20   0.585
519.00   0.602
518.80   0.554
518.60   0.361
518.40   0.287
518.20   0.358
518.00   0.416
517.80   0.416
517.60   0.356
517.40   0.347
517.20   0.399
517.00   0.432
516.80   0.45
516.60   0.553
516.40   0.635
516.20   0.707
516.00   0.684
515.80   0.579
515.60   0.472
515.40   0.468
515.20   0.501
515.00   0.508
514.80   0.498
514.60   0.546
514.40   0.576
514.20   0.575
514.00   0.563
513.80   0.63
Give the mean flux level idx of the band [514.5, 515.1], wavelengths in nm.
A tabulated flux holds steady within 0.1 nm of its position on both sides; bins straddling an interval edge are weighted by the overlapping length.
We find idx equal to 0.517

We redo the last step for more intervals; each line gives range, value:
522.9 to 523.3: 0.774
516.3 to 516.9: 0.546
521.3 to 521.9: 0.793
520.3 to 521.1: 0.45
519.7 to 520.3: 0.678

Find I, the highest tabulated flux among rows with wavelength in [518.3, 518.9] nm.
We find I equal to 0.554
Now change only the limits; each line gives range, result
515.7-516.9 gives 0.707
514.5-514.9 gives 0.546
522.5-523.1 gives 0.756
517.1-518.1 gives 0.416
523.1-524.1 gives 0.869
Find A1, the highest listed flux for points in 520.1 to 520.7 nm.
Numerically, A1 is 0.704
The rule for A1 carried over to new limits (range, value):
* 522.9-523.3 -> 0.791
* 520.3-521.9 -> 0.797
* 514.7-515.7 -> 0.508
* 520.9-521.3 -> 0.579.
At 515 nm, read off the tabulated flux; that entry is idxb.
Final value 0.508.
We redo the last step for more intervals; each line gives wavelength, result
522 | 0.837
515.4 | 0.468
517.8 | 0.416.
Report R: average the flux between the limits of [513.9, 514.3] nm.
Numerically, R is 0.569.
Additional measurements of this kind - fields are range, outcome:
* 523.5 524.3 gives 0.841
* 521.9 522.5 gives 0.875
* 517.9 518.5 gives 0.354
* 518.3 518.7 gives 0.324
